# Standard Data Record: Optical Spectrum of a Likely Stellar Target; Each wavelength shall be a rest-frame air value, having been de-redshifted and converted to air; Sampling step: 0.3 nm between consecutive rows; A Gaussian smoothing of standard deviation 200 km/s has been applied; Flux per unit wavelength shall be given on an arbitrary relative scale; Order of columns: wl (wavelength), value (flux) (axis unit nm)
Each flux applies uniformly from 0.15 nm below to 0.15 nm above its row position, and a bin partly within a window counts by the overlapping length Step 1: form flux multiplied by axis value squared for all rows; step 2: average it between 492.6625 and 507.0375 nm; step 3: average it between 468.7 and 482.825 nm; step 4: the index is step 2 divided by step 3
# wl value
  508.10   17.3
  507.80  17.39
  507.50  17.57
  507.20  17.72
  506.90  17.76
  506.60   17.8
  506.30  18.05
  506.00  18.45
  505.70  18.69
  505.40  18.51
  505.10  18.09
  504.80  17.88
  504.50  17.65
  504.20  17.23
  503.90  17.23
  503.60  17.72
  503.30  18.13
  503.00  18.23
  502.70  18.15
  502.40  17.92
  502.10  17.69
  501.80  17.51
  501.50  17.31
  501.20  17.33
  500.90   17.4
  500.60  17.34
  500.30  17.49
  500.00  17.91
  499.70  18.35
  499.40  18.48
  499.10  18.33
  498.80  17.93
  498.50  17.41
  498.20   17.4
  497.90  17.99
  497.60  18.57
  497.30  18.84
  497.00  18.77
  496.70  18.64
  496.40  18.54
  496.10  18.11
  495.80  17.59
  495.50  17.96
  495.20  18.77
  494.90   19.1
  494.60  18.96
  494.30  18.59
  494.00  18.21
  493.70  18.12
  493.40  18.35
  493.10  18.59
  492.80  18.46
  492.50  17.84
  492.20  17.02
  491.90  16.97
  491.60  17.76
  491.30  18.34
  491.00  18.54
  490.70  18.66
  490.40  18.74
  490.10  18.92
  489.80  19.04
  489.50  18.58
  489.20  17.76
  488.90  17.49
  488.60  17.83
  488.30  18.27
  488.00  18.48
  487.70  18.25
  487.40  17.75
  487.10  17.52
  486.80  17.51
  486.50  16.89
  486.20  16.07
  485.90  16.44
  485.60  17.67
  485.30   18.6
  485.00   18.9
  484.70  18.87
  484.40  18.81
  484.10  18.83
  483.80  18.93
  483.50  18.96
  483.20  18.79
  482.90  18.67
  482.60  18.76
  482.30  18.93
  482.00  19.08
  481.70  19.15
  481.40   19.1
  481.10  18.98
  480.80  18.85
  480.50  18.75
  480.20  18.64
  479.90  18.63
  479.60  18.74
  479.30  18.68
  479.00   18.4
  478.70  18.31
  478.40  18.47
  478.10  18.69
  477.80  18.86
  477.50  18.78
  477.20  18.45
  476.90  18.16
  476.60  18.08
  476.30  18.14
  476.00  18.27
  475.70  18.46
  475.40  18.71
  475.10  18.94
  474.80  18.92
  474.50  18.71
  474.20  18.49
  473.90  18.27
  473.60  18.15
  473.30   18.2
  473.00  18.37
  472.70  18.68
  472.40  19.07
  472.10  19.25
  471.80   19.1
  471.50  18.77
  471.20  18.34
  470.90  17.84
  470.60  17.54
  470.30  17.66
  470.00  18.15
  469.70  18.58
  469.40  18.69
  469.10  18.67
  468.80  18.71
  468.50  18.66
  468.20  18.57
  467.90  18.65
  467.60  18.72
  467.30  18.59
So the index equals 1.1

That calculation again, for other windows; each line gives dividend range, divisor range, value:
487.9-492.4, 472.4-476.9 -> 1.05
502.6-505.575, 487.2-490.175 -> 1.05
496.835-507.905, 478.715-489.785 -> 1.05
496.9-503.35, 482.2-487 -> 1.05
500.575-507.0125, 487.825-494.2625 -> 1.03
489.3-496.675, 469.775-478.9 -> 1.07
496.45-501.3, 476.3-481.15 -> 1.05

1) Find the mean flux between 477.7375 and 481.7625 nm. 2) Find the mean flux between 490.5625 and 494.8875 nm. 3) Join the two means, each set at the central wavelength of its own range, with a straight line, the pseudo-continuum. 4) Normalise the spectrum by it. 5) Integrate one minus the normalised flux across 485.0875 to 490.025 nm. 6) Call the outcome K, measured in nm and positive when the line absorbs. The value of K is 0.16 nm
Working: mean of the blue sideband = 18.7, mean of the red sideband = 18.2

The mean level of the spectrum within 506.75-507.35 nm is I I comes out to 17.7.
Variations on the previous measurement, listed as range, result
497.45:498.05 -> 18.3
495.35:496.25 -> 17.9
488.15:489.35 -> 17.8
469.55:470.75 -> 18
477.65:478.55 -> 18.7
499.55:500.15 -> 18.1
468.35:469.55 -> 18.7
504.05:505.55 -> 17.9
